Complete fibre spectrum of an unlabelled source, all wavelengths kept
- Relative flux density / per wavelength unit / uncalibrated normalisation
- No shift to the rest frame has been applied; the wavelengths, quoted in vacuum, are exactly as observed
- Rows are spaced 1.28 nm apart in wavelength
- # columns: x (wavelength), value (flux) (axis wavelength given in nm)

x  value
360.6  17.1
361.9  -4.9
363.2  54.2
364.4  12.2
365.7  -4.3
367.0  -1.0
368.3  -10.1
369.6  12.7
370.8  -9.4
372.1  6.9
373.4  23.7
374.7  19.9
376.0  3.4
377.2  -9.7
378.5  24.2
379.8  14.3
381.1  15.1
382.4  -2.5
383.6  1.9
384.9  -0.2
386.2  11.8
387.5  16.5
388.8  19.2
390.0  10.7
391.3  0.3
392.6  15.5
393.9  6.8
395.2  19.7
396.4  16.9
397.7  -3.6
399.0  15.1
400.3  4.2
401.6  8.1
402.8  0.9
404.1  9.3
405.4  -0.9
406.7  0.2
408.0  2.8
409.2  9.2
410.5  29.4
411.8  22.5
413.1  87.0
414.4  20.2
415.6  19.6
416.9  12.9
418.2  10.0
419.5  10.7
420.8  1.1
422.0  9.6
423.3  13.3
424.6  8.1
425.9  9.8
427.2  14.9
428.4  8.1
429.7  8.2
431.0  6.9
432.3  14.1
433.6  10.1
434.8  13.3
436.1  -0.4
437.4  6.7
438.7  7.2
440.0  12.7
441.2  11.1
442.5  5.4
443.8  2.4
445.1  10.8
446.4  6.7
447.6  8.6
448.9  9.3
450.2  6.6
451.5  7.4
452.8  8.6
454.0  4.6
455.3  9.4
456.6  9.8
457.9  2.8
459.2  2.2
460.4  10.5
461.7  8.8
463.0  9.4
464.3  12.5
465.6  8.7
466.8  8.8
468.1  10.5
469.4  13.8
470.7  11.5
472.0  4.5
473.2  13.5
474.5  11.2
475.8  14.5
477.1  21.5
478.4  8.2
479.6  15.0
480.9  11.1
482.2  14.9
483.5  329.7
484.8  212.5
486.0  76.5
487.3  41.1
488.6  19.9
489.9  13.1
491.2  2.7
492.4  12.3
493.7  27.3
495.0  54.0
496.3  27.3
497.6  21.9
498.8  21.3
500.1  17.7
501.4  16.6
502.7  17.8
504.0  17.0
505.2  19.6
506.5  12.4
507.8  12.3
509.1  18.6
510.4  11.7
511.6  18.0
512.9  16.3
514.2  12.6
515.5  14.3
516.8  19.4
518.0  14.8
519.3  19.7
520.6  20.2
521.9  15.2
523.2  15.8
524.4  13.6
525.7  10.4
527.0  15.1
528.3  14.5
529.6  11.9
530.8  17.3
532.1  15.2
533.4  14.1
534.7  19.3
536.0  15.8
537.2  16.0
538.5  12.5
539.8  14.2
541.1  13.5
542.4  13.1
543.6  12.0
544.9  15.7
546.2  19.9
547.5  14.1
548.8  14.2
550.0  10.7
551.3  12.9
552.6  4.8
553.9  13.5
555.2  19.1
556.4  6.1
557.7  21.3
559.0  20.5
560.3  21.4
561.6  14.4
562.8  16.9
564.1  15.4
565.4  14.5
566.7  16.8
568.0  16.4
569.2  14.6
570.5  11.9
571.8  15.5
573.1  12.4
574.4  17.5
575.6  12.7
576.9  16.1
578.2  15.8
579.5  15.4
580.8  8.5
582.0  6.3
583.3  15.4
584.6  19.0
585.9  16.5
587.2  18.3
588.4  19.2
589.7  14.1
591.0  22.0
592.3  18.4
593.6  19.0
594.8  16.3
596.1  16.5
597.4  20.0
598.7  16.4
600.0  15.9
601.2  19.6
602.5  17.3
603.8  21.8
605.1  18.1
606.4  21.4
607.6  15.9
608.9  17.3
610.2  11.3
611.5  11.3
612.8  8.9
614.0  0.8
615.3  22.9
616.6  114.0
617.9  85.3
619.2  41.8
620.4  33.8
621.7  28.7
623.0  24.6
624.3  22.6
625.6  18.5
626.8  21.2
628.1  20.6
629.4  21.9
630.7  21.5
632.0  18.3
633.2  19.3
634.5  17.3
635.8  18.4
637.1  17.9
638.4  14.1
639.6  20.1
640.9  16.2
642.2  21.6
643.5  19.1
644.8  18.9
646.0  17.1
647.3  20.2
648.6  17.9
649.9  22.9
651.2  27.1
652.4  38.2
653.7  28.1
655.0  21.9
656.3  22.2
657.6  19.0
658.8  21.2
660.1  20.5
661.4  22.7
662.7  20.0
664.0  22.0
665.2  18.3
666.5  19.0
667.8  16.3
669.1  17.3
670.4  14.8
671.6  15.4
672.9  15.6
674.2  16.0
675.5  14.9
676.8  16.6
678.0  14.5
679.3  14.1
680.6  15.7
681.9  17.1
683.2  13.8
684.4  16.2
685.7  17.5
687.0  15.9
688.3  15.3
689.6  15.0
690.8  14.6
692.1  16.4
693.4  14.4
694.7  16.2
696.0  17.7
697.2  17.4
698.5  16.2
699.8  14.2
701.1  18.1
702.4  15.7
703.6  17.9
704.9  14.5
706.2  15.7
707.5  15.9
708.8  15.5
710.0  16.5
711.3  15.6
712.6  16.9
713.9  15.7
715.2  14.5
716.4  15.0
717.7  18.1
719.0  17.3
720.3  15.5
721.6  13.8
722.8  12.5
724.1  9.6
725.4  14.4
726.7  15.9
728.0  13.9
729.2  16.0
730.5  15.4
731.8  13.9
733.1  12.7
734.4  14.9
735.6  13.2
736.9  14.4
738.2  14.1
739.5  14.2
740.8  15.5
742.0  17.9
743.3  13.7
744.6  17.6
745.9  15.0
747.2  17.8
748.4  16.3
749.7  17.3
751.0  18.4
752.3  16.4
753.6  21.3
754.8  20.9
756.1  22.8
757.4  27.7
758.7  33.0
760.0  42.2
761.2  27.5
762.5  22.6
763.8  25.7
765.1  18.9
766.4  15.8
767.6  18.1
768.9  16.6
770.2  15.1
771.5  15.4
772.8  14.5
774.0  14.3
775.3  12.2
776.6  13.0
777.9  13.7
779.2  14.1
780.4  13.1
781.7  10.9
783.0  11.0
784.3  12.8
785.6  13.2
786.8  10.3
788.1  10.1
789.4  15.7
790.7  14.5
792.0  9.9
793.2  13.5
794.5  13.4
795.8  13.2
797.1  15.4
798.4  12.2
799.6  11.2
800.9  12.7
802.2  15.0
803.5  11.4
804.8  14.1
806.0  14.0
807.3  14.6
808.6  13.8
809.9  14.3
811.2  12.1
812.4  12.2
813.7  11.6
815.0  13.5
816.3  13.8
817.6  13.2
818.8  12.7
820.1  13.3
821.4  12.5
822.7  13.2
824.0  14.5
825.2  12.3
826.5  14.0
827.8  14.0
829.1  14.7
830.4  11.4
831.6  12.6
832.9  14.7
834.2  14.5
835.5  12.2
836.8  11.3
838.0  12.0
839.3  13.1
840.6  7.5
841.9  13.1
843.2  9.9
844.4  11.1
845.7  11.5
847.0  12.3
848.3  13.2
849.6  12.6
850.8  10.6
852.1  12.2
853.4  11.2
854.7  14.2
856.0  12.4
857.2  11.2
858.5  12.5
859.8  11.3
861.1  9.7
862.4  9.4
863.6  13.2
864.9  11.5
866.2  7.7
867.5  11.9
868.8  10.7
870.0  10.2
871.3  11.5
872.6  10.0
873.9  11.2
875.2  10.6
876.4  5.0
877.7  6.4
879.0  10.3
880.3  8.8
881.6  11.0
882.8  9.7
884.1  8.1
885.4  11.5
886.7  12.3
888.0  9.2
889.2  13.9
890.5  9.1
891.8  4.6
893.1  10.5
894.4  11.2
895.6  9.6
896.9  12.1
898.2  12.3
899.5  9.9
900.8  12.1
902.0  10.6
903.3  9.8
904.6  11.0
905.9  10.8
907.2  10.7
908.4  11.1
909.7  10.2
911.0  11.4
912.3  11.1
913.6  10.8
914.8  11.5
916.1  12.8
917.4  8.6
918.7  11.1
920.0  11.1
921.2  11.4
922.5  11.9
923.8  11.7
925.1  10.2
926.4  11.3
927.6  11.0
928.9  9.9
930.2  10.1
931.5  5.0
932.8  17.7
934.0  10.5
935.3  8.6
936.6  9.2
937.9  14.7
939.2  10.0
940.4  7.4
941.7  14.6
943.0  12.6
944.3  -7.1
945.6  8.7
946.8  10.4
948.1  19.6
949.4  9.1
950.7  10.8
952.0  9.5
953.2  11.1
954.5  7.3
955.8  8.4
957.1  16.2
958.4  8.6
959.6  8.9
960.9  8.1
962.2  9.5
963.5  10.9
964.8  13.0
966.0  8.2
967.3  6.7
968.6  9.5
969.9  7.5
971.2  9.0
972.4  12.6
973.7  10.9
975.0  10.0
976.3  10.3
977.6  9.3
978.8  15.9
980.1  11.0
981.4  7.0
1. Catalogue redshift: 2.98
